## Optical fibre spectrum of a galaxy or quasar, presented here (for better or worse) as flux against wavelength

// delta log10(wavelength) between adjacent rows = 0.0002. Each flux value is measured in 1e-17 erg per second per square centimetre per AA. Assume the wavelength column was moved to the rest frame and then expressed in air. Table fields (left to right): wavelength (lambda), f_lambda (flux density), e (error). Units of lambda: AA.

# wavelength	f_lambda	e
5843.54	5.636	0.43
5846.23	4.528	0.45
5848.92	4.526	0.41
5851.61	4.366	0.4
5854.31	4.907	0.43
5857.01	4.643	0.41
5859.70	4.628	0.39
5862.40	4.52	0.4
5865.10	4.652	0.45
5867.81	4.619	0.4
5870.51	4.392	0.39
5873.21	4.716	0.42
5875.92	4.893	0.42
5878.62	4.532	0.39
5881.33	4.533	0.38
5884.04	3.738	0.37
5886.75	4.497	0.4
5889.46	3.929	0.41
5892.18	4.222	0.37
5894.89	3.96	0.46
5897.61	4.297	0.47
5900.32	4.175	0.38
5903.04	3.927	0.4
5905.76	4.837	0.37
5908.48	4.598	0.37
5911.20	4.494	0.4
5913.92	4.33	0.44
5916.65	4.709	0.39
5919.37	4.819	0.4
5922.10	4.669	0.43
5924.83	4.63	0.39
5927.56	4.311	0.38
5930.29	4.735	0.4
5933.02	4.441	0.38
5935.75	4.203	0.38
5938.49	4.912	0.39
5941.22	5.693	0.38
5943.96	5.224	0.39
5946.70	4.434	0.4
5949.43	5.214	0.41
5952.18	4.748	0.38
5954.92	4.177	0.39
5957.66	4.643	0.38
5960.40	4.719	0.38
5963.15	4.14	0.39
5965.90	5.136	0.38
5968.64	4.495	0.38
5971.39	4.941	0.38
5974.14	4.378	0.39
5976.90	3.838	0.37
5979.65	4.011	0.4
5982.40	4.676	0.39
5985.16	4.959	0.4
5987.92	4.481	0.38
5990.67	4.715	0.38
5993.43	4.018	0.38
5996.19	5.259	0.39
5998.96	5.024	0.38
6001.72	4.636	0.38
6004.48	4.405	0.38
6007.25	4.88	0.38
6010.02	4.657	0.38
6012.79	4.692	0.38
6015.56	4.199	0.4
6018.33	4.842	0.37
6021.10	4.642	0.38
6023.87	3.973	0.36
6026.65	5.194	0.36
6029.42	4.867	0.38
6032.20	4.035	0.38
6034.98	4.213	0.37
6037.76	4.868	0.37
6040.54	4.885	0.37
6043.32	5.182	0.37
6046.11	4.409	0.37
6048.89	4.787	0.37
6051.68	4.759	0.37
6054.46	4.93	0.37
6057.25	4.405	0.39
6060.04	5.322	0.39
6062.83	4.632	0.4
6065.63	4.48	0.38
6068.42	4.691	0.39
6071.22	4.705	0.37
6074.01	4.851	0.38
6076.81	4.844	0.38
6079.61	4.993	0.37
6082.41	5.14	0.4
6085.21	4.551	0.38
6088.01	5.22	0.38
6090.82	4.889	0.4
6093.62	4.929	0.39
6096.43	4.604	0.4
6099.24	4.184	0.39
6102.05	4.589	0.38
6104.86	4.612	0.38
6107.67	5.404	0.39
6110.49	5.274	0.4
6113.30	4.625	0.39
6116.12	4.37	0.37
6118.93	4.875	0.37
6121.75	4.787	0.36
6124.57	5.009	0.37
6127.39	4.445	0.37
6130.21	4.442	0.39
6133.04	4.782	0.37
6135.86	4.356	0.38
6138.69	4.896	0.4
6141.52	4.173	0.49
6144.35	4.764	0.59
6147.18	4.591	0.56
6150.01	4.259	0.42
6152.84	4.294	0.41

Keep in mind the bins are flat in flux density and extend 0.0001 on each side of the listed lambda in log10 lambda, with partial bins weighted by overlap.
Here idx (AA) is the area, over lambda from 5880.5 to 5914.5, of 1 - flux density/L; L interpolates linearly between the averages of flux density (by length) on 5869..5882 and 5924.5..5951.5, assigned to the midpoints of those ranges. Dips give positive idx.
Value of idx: 3.0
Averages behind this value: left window 4.62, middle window 4.27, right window 4.78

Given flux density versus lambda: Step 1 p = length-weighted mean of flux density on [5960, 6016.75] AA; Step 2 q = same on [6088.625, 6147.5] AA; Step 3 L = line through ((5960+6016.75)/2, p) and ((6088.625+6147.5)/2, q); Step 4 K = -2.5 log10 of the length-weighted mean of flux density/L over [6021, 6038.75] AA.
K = 0.02 mag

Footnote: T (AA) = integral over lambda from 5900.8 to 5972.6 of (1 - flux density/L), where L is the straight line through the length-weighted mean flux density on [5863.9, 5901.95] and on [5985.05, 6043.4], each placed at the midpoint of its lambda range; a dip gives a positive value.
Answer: -2.8 AA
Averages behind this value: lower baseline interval 4.36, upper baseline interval 4.65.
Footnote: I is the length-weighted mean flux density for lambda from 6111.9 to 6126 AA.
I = 4.73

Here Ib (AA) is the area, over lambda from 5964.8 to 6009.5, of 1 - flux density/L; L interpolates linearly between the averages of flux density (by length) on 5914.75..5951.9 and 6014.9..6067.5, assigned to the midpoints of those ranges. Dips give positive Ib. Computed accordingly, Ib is 1.0 AA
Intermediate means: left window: 4.76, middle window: 4.61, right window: 4.67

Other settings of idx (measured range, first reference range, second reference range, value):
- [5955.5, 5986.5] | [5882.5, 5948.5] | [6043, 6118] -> 0.4 AA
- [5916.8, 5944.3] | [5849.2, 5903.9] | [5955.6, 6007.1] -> -1.5 AA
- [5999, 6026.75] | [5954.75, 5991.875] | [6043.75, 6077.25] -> 0.1 AA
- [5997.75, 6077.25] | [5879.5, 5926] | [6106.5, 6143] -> -1.8 AA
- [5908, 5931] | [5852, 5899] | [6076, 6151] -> -0.4 AA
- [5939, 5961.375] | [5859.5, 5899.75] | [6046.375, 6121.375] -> -1.6 AA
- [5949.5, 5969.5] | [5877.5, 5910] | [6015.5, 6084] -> -0.7 AA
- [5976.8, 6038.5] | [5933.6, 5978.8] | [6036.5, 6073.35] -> 1.9 AA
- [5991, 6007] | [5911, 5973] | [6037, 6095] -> 0.2 AA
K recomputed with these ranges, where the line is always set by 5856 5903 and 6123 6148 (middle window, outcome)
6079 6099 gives -0.07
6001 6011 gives -0.03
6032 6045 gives -0.04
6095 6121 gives -0.03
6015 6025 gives 0.02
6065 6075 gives -0.03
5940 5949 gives -0.15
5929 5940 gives -0.04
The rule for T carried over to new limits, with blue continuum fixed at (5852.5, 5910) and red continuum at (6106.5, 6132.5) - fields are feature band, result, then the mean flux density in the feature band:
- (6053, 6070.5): -0.1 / 4.74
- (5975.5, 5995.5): 0.8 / 4.42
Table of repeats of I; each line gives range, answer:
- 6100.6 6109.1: 4.86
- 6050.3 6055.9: 4.85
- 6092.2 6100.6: 4.58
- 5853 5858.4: 4.78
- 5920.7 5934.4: 4.56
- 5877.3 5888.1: 4.32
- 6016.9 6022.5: 4.74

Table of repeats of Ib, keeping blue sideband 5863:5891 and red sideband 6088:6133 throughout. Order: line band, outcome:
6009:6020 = 0.07 AA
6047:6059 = -0.12 AA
